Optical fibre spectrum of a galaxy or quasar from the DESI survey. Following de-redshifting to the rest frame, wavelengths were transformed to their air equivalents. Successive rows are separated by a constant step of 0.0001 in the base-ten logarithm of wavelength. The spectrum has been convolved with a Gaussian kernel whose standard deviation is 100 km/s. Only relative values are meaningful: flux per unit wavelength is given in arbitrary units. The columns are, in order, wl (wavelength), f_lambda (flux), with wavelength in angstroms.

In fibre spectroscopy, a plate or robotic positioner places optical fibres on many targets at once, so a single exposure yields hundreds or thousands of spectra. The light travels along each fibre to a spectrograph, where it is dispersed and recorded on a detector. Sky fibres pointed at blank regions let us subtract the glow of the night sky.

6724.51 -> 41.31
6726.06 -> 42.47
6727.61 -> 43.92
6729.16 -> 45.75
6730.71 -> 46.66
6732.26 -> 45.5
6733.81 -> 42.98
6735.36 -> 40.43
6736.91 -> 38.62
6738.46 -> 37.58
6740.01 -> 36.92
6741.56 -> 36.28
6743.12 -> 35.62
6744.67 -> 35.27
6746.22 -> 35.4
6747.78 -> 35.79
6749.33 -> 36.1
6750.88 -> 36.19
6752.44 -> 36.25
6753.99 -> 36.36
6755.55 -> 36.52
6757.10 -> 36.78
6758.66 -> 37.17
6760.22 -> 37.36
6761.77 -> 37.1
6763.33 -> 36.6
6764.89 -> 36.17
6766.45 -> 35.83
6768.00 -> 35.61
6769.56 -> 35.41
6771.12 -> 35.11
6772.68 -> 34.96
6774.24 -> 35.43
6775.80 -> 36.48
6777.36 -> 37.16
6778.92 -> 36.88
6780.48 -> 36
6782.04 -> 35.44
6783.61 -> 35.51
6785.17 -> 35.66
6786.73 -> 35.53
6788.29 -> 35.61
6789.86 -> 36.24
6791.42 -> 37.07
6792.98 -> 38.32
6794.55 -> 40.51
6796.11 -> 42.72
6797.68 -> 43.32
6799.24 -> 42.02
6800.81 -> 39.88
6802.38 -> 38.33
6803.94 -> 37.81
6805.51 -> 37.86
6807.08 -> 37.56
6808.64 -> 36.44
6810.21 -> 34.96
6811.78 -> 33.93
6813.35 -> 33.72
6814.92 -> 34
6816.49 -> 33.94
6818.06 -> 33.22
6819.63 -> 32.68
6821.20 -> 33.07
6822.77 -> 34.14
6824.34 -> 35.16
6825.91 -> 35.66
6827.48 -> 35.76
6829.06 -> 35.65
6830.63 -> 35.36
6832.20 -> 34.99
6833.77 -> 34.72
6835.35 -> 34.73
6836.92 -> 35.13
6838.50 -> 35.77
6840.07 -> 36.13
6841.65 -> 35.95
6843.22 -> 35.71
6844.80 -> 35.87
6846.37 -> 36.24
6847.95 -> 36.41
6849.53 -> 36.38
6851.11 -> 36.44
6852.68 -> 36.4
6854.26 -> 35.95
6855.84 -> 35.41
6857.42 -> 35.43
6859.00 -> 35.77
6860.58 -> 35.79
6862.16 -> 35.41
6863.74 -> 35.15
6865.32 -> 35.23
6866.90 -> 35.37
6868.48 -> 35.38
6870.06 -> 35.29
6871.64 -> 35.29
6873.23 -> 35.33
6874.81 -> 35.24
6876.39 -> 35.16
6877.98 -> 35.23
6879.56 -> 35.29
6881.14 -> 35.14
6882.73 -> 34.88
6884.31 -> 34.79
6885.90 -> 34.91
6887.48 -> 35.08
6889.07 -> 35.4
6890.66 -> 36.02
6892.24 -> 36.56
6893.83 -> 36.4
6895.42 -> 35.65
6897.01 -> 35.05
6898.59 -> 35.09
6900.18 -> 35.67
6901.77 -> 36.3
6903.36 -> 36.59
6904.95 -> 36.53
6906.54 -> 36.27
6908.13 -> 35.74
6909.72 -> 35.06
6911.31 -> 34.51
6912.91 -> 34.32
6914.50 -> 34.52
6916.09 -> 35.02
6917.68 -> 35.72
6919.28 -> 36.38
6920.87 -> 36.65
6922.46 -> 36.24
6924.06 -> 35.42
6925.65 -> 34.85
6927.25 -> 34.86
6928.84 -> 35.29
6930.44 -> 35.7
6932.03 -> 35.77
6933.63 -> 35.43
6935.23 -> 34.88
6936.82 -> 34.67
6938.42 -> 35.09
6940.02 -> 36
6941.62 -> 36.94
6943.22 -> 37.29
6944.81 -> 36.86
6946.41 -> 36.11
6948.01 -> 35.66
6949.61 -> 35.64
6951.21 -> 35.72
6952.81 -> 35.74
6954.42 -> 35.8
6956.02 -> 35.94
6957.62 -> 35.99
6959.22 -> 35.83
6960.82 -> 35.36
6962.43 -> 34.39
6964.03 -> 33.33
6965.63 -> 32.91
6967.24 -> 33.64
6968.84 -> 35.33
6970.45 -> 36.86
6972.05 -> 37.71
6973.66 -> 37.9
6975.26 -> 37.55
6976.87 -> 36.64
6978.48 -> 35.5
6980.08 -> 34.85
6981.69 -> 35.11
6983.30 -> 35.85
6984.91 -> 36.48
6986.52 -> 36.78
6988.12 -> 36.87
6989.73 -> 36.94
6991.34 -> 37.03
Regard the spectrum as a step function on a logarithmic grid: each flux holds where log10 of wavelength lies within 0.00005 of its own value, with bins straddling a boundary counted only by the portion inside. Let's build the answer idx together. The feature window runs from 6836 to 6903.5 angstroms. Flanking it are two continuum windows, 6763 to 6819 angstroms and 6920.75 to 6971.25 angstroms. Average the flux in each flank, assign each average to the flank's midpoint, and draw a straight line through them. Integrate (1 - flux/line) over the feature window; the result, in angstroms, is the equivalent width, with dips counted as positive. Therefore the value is 0.9 angstroms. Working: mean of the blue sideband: 36.7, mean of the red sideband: 35.5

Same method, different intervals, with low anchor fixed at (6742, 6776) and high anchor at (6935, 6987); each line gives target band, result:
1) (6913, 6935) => 0.2 angstroms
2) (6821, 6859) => 0.4 angstroms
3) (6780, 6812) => -1.5 angstroms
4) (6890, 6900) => 0.0 angstroms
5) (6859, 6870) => 0.2 angstroms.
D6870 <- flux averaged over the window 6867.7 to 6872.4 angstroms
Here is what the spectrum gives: 35.3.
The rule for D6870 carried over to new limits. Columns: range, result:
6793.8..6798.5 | 42.2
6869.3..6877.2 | 35.2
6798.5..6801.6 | 40.8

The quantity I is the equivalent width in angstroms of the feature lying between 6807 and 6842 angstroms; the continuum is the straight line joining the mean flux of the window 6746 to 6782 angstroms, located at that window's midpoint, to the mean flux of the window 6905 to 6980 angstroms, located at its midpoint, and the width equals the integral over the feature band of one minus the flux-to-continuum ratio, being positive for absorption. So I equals 1.1 angstroms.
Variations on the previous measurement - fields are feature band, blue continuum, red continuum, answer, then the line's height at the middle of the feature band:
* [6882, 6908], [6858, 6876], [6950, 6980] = -0.2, 35.5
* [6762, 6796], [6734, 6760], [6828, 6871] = 0.1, 36.5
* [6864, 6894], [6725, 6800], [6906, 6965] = 0.8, 36.3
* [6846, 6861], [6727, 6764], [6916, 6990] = 0.4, 37.1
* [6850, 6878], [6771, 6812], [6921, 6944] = 0.7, 36.5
